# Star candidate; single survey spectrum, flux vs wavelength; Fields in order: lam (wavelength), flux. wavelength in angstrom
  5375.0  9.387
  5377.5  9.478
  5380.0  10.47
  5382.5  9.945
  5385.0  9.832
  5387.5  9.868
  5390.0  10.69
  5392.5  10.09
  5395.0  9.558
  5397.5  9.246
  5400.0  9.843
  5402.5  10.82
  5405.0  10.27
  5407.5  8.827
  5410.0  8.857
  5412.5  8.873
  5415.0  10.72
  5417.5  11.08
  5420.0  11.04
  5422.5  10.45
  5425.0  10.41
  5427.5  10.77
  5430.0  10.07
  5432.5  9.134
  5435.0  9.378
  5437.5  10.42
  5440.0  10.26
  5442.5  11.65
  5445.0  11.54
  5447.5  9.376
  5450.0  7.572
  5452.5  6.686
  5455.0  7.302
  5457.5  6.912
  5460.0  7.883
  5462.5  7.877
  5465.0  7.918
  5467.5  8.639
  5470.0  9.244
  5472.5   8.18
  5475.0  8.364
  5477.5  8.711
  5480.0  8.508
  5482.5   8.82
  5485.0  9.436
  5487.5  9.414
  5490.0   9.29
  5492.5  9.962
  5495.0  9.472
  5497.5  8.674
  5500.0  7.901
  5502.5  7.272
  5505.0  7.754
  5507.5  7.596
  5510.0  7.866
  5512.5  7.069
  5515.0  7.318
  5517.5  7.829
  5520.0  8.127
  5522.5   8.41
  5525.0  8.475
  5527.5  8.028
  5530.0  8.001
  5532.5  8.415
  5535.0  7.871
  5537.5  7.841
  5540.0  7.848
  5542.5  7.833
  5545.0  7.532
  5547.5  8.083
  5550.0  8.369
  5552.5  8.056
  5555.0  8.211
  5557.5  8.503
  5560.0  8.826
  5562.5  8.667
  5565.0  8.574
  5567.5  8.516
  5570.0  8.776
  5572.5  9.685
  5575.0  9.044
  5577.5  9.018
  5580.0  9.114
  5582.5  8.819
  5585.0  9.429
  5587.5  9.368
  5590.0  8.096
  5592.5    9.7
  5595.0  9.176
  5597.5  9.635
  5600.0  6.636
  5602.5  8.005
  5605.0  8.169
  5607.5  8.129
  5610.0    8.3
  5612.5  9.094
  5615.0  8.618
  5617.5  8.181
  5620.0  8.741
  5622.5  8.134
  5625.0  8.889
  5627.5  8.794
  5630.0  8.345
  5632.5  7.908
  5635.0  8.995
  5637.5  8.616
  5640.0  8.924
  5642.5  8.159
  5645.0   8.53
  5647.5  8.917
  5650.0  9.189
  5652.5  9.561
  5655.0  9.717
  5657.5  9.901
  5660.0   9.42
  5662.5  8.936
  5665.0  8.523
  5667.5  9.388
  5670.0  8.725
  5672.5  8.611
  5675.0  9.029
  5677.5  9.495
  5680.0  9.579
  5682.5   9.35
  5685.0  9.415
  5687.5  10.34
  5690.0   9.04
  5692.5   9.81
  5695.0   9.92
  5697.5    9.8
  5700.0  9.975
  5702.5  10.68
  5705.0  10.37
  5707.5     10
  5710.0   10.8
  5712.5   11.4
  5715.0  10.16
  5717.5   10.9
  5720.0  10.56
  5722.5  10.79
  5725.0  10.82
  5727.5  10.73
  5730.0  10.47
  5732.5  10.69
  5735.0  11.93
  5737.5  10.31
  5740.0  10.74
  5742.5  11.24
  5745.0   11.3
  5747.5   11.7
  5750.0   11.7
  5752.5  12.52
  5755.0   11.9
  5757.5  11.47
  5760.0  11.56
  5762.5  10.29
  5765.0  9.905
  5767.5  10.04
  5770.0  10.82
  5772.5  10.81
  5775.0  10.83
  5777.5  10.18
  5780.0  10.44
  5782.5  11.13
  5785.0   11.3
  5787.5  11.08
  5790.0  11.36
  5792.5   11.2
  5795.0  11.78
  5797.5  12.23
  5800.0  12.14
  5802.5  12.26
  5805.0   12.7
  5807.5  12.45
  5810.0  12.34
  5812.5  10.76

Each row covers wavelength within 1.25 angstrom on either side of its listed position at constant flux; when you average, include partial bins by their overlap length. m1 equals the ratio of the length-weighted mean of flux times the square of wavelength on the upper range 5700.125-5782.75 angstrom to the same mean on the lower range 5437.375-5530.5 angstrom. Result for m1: 1.40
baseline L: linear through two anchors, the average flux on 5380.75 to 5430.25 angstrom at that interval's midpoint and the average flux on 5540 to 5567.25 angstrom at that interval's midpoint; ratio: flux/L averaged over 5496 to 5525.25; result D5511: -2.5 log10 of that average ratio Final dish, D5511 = 0.12 mag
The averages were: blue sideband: 10.1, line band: 7.85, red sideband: 8.26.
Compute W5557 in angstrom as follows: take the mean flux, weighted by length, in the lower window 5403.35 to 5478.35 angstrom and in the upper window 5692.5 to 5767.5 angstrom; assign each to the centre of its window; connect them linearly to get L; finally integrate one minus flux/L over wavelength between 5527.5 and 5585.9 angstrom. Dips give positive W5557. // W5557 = 8.5 angstrom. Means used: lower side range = 9.29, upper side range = 10.8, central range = 8.46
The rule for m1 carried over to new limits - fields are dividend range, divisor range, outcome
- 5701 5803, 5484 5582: 1.42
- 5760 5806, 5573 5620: 1.37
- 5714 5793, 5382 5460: 1.27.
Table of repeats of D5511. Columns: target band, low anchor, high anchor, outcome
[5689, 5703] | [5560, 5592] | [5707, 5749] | 0.067 mag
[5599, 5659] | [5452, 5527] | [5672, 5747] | 0.113 mag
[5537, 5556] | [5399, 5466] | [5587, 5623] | 0.113 mag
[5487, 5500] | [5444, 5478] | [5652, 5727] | -0.089 mag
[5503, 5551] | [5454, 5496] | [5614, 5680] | 0.102 mag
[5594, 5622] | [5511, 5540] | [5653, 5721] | 0.058 mag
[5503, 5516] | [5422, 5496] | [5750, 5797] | 0.246 mag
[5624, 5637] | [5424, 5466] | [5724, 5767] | 0.204 mag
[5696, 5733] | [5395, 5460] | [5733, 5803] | 0.042 mag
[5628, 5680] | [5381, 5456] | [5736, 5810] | 0.204 mag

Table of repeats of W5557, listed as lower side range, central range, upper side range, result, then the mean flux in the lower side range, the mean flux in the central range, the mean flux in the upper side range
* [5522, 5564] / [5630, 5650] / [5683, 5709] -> 1.47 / 8.17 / 8.6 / 9.93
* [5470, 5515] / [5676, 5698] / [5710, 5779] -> 1.61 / 8.48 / 9.63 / 10.9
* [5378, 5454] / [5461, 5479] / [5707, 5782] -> 2.97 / 9.91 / 8.41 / 10.9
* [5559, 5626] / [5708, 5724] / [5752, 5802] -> -0.61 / 8.72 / 10.7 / 11.1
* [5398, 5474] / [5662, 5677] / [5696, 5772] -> 2.33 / 9.4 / 8.9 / 10.8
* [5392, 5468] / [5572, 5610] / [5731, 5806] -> 5.69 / 9.47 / 8.77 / 11.2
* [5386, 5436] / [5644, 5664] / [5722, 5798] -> 2.74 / 10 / 9.27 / 11.1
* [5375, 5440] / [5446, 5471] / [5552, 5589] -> 4.34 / 10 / 7.96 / 8.85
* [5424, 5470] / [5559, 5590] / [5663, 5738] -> 2.01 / 9.1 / 8.95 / 10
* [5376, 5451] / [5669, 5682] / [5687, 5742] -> 1.63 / 10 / 9.11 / 10.5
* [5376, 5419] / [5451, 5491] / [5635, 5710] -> 5.97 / 9.91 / 8.31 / 9.39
